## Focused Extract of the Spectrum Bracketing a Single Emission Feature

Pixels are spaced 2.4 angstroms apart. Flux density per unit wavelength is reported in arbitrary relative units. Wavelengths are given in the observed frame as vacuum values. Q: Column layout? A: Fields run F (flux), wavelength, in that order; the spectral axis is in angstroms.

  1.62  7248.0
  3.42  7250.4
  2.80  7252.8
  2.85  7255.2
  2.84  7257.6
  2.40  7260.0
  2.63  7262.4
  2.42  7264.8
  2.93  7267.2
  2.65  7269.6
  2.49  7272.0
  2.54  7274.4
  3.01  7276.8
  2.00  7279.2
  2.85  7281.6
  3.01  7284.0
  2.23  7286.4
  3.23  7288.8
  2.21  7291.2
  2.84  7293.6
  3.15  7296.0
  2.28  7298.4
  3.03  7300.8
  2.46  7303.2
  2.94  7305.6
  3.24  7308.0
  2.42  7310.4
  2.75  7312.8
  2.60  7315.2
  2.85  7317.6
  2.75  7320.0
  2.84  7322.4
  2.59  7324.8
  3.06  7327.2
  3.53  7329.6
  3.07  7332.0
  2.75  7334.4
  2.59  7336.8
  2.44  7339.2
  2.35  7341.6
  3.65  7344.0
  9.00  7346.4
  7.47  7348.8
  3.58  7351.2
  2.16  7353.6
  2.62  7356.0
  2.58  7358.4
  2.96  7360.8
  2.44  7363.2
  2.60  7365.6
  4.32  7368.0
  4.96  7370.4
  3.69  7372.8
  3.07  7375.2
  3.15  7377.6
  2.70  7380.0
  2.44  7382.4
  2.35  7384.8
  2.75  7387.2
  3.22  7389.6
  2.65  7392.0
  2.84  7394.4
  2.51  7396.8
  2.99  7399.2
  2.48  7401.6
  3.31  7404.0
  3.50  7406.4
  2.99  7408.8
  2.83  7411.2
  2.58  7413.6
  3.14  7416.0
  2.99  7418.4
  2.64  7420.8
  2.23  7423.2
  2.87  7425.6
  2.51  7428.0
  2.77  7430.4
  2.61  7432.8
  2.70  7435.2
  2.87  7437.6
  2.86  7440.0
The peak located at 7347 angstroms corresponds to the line H-alpha 6563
